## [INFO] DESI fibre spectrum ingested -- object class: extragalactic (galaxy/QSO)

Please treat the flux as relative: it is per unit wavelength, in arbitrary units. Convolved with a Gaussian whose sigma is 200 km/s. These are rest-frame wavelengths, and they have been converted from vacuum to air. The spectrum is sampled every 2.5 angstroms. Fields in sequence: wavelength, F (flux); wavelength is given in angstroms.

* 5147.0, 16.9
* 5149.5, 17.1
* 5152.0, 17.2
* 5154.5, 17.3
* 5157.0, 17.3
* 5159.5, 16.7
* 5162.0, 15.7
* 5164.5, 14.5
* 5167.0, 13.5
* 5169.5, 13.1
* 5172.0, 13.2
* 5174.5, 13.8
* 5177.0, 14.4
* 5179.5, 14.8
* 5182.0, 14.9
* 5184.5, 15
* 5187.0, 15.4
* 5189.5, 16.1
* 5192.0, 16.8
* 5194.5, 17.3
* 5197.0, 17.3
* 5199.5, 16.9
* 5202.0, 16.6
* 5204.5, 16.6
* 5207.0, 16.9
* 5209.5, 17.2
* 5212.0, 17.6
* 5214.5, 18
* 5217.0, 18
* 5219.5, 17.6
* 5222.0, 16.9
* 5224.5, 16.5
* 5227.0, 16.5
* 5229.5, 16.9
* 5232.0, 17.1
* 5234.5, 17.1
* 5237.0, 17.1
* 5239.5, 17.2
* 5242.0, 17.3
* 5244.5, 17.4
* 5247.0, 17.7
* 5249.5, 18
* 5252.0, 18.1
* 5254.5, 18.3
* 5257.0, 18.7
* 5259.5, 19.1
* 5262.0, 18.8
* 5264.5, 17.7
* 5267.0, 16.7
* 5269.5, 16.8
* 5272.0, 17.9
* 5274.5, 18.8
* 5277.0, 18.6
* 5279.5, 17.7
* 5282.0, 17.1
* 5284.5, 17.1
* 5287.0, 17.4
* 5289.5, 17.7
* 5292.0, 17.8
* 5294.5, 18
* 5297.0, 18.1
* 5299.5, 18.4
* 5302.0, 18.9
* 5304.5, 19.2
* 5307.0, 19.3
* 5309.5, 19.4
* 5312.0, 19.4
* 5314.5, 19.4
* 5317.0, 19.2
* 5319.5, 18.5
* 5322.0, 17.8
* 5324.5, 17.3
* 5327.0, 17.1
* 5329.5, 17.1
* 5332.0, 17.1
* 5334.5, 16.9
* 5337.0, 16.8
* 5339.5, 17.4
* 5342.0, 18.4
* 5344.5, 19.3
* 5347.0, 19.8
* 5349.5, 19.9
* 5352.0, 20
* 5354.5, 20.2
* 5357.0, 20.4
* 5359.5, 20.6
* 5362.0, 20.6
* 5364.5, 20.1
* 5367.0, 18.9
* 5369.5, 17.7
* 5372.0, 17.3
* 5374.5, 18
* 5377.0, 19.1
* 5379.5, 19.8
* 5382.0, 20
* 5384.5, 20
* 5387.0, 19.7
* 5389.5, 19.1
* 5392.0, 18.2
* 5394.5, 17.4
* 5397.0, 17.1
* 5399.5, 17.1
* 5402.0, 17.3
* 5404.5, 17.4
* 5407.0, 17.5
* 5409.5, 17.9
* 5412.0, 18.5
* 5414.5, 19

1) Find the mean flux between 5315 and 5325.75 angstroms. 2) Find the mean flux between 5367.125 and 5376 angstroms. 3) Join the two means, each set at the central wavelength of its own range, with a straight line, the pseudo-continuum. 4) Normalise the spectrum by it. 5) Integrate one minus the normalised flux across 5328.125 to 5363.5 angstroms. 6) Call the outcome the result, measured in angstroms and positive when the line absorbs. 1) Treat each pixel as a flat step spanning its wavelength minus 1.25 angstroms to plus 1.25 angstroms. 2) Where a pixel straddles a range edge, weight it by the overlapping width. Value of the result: -1.6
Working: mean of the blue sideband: 18.3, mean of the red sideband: 17.9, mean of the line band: 18.9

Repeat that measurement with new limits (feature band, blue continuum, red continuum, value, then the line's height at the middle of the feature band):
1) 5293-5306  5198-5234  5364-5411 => -0.6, 17.7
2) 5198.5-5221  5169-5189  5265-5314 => -2.6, 15.5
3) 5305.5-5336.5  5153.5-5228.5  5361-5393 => 0.0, 18.2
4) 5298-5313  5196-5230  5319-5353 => -1.0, 17.8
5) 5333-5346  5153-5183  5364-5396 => 0.2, 18.1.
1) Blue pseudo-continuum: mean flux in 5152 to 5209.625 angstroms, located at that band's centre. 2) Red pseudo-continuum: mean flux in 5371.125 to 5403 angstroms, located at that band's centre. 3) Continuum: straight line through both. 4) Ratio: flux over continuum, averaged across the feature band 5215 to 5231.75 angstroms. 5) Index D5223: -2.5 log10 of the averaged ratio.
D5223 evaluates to -0.05 mag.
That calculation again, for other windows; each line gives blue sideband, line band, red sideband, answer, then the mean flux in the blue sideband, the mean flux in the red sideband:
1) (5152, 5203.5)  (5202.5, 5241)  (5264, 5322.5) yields -0.04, 15.6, 18.2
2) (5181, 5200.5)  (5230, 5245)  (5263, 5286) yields -0.01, 16.2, 17.6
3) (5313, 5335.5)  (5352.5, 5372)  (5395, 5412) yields -0.11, 17.9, 17.5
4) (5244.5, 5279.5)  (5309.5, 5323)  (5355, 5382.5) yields -0.01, 18.1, 19.3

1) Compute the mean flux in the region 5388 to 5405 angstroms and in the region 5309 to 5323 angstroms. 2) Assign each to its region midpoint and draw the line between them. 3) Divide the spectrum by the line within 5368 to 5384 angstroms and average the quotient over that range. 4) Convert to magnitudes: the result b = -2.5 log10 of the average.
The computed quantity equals -0.04 mag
